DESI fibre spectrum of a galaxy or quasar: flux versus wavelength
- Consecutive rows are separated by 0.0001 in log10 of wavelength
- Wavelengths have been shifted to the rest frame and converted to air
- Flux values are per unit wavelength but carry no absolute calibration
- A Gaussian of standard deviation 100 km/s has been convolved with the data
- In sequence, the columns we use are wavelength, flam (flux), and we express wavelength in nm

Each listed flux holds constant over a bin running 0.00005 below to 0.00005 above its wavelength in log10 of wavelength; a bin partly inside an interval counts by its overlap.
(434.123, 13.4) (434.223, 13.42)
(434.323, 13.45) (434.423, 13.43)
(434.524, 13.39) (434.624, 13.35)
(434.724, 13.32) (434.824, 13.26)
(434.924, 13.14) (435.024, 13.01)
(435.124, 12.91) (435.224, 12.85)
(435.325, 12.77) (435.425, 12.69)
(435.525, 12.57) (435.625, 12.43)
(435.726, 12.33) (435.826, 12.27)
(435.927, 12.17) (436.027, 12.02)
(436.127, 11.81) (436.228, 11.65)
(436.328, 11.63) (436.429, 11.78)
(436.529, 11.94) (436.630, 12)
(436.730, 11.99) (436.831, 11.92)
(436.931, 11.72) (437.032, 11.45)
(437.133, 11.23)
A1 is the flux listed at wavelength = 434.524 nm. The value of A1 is 13.39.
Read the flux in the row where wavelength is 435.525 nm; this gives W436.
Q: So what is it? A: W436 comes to 12.57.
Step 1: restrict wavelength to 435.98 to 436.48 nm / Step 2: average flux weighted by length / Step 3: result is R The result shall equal 11.8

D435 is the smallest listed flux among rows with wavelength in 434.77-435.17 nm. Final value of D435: 12.91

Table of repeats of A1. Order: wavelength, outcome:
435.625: 12.43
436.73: 11.99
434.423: 13.43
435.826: 12.27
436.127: 11.81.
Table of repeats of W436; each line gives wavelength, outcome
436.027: 12.02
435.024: 13.01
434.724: 13.32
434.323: 13.45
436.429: 11.78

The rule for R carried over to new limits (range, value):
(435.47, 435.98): 12.4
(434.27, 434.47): 13.4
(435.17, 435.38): 12.8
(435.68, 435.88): 12.3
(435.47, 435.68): 12.5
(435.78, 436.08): 12.2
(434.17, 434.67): 13.4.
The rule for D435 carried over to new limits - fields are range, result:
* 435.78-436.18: 11.81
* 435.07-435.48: 12.69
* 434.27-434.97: 13.14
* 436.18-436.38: 11.63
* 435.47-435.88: 12.27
